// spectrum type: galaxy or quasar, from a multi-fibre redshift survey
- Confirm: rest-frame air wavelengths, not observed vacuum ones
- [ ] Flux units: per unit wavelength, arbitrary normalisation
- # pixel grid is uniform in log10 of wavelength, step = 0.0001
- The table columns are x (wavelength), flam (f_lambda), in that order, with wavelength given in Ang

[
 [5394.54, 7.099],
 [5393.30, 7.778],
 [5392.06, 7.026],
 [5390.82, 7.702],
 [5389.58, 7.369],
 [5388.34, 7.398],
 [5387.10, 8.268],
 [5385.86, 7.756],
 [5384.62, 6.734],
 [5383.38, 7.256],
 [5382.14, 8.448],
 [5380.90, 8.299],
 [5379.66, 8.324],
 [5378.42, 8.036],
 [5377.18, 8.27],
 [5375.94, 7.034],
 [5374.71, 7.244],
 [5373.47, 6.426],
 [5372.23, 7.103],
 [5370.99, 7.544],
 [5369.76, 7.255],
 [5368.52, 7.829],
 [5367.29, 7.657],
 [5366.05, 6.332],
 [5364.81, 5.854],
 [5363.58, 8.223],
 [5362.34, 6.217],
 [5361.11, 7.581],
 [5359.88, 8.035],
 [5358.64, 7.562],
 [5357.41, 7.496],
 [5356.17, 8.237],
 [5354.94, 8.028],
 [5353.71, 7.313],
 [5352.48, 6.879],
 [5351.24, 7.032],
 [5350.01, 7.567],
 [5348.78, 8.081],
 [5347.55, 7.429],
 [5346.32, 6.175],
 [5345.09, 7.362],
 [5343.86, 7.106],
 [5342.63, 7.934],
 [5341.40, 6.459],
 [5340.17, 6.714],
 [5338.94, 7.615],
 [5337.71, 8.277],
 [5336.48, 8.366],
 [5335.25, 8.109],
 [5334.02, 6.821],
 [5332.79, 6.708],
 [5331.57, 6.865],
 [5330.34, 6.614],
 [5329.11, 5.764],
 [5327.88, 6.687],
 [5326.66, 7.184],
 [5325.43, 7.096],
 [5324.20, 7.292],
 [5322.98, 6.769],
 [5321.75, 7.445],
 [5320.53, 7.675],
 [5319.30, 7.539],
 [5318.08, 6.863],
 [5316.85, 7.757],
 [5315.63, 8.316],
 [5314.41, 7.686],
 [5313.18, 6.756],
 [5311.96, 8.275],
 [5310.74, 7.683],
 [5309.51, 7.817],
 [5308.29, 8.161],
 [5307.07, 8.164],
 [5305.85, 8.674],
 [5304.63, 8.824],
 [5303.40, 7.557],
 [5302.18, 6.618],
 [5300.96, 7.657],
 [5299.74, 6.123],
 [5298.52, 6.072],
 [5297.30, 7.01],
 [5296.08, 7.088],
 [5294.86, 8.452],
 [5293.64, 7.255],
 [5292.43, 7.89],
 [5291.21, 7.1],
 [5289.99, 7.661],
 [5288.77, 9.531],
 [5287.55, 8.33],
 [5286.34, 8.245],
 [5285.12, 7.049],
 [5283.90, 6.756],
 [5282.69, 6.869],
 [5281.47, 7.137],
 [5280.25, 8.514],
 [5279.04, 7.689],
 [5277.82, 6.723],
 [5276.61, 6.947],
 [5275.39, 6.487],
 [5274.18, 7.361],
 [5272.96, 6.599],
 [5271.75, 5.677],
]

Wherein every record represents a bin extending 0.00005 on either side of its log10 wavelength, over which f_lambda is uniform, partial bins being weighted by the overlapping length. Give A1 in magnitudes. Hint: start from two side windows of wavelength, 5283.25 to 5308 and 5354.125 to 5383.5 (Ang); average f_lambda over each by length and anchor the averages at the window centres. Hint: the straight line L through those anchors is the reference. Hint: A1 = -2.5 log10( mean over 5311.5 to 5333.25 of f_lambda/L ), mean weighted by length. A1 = 0.06 mag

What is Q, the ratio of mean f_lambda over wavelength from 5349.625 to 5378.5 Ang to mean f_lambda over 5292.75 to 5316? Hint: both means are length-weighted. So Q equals 1.0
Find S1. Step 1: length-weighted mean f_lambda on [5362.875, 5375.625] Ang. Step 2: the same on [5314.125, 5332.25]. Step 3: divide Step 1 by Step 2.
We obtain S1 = 1.00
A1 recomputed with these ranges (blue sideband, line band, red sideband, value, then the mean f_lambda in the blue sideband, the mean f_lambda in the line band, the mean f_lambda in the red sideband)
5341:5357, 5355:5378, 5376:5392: 0.031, 7.37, 7.35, 7.76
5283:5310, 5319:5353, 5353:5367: 0.039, 7.63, 7.2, 7.36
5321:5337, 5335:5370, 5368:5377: -0.036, 7.05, 7.4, 7.25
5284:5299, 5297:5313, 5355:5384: 0.004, 7.62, 7.58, 7.5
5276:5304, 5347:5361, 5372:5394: -0.011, 7.4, 7.61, 7.59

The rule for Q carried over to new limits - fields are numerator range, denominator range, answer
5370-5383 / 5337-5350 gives 1.04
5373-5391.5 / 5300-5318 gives 0.98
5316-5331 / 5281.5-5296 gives 0.92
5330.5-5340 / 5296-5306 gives 1.03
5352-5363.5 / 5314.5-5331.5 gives 1.05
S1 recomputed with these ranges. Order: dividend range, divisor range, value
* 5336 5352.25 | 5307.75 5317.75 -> 0.95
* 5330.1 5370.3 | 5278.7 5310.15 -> 0.96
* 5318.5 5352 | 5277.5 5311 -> 0.95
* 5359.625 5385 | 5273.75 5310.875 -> 0.98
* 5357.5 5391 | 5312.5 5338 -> 1.03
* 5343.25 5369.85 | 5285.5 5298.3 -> 0.94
